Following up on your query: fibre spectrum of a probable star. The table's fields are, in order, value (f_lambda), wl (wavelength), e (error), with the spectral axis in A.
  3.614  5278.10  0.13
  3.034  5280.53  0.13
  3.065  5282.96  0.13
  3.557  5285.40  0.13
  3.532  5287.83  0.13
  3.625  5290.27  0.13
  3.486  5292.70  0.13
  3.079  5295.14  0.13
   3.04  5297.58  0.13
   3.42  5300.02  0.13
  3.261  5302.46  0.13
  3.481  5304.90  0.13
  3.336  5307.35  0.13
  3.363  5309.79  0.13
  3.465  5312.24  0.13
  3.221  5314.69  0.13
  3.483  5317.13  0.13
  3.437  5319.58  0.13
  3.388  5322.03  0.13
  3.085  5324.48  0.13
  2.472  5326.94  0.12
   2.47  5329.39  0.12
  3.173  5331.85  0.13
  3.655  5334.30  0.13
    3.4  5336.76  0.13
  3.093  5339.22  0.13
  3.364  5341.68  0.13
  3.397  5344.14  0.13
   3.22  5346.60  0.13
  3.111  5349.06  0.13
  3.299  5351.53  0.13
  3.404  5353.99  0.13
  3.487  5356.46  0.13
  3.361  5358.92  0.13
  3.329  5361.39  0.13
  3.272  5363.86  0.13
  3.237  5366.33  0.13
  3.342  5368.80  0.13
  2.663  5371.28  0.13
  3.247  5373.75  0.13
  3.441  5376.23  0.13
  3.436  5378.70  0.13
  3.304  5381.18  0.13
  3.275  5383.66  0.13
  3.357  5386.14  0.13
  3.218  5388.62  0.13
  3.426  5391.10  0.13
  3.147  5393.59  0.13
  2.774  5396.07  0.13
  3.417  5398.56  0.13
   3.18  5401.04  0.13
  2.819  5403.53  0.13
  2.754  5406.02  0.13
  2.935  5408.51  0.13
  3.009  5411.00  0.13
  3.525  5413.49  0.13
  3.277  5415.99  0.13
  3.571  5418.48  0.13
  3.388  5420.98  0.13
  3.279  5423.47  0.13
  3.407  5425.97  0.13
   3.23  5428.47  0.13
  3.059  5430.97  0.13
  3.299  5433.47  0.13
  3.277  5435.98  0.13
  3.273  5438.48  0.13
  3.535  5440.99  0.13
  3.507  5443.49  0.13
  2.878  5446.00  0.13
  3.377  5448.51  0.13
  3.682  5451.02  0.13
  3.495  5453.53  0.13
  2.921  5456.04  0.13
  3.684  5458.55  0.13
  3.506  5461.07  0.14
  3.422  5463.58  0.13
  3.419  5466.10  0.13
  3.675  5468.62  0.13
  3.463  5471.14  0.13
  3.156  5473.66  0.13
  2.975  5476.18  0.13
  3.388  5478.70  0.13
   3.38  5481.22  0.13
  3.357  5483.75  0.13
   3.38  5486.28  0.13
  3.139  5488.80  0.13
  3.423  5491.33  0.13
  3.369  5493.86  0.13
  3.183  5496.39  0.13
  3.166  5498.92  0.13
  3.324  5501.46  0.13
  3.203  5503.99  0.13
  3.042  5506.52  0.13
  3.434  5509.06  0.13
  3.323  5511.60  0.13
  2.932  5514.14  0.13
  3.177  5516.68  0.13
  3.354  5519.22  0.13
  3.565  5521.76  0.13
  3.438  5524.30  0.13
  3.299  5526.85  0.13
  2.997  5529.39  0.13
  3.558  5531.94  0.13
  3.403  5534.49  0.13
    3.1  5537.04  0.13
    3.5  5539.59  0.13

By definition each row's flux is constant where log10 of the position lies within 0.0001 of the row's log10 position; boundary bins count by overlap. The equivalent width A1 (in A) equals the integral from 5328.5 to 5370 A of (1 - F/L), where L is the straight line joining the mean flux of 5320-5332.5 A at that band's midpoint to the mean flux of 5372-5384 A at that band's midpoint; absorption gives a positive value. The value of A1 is -2.3 A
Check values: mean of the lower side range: 2.94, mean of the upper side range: 3.32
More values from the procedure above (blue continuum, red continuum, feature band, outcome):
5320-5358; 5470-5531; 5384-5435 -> 0.47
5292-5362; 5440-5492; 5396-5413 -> 1.54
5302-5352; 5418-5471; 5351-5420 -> 1.60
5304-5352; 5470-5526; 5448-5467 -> -0.99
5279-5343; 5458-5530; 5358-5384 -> 0.18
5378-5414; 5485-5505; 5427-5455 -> -0.99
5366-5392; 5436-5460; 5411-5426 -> -0.22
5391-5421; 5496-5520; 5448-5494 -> -2.74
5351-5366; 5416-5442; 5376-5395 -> 0.17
